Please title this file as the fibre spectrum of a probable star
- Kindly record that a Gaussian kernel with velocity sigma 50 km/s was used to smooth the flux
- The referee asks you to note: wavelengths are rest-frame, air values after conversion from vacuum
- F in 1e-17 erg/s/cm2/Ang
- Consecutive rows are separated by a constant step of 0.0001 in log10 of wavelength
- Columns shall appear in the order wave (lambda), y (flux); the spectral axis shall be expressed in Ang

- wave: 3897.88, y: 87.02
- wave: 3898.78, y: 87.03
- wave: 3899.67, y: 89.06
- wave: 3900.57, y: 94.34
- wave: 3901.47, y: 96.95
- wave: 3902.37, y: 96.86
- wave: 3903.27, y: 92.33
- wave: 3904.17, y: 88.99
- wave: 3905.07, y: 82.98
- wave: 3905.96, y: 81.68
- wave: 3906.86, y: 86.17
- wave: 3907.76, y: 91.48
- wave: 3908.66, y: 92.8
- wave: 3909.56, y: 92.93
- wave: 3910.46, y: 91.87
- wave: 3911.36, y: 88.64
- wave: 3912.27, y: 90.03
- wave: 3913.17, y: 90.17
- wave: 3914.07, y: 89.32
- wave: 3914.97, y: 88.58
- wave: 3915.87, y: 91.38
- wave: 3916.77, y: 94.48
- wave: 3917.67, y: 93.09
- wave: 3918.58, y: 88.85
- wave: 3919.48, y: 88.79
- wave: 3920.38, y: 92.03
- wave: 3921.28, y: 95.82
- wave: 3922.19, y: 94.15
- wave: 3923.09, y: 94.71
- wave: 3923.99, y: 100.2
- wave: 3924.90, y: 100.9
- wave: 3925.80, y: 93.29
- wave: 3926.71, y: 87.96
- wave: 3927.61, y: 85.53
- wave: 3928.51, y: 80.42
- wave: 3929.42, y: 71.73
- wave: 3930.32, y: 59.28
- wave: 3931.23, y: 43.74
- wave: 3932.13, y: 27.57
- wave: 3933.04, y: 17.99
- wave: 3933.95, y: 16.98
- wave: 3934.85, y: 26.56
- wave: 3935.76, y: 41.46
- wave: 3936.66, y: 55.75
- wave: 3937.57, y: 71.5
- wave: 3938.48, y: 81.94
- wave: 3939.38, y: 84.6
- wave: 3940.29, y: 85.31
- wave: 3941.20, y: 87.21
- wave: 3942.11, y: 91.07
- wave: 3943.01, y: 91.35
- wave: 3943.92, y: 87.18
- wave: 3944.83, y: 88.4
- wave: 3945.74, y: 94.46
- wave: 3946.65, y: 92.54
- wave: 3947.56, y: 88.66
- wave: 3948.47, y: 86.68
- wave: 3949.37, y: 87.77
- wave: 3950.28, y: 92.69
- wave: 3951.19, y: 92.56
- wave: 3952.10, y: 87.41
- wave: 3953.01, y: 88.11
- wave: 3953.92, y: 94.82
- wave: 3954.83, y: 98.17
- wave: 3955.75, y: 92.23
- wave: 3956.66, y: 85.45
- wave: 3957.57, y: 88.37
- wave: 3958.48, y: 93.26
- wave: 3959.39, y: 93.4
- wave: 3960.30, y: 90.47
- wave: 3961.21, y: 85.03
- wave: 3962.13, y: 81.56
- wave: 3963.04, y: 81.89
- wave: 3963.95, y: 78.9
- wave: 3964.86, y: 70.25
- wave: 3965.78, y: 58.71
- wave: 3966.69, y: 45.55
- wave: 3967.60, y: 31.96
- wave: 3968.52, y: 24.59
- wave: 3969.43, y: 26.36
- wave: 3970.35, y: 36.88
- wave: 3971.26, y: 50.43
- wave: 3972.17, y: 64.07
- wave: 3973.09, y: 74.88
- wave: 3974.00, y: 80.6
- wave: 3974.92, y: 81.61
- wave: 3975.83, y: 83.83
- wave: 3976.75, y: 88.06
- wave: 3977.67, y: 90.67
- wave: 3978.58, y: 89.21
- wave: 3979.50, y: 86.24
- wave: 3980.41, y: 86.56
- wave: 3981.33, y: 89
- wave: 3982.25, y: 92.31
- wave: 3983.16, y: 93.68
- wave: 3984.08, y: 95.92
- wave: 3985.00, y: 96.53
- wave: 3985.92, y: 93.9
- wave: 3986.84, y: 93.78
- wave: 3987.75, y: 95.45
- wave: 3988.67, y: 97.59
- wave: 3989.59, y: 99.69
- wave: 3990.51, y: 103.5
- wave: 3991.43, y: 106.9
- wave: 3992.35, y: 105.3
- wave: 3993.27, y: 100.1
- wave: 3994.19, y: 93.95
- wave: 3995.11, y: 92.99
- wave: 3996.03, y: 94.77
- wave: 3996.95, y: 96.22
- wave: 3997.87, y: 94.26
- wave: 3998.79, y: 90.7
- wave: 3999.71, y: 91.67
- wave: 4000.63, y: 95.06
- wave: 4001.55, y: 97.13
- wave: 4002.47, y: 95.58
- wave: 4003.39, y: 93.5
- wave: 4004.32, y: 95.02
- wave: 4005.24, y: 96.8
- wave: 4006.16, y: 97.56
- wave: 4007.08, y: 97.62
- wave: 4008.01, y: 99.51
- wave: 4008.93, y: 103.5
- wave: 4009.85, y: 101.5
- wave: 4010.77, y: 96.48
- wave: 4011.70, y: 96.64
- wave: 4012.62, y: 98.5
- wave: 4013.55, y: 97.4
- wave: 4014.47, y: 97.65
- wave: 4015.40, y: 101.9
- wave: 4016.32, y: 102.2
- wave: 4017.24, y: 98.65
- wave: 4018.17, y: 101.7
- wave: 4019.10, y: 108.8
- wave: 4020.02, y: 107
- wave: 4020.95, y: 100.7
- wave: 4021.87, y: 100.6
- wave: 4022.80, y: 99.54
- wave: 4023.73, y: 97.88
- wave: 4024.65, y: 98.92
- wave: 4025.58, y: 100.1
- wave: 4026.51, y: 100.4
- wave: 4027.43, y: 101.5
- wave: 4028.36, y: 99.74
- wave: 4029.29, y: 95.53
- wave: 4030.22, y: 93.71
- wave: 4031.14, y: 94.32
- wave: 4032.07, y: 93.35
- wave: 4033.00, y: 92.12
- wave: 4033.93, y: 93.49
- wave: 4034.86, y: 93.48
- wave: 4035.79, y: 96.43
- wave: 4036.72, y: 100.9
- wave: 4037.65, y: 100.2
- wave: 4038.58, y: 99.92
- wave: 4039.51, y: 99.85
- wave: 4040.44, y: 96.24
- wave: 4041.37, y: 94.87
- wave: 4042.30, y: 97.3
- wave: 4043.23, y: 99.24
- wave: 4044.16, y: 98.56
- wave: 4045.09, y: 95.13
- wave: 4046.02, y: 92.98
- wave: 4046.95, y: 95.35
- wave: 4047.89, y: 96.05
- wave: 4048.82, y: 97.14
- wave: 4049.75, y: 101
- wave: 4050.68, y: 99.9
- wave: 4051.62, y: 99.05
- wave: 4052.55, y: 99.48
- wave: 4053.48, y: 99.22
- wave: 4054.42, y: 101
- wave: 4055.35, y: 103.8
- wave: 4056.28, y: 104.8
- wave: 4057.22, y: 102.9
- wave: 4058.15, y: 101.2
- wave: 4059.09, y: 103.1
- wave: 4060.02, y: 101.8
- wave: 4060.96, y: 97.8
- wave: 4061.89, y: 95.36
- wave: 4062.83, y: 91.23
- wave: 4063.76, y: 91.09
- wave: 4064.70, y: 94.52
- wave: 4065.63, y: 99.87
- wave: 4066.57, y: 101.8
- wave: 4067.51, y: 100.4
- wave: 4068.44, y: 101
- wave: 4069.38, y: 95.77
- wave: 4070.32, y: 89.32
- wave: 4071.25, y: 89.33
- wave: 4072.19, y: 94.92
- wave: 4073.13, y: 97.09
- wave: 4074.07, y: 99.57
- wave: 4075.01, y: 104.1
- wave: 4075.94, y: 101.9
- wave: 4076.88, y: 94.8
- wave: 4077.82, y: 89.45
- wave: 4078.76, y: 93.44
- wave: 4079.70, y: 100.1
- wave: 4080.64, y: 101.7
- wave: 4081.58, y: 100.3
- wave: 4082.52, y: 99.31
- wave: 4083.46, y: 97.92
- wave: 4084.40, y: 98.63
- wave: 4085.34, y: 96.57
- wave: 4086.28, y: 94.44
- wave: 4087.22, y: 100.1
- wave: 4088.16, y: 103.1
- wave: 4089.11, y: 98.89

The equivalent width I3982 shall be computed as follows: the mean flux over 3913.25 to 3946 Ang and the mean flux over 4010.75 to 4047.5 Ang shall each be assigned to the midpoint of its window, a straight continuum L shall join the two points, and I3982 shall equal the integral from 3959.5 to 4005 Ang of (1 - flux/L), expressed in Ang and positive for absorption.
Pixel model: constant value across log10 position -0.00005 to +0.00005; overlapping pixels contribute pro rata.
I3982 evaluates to 2.7 Ang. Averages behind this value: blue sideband 77.4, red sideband 98.2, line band 83.5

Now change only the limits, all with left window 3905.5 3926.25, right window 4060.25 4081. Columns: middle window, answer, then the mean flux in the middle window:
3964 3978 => 4.9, 60.8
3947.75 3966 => 1.2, 86.8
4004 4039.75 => -1.4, 98.8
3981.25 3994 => -0.5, 97.5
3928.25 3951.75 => 5.5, 71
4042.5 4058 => -0.5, 99.1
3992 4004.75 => -0.1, 95.3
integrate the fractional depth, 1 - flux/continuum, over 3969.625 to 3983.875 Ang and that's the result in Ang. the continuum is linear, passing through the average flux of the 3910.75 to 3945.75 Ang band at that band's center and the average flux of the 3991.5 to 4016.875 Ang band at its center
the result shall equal 1.9 Ang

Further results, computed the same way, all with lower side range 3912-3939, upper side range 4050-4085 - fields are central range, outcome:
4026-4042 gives -0.69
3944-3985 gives 0.71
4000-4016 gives -1.65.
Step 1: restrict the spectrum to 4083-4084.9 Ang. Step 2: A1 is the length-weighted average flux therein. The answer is 98.3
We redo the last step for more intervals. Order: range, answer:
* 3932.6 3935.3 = 20.5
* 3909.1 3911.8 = 91.2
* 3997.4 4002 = 93.8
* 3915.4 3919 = 91.9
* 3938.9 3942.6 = 87.2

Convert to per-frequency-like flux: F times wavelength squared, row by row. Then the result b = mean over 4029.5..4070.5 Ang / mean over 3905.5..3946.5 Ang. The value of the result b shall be 1.30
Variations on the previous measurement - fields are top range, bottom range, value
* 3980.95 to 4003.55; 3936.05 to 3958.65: 1.13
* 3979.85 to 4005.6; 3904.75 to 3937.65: 1.27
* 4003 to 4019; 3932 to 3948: 1.48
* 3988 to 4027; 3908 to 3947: 1.29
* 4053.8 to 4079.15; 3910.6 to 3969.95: 1.33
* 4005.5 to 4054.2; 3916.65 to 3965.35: 1.28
